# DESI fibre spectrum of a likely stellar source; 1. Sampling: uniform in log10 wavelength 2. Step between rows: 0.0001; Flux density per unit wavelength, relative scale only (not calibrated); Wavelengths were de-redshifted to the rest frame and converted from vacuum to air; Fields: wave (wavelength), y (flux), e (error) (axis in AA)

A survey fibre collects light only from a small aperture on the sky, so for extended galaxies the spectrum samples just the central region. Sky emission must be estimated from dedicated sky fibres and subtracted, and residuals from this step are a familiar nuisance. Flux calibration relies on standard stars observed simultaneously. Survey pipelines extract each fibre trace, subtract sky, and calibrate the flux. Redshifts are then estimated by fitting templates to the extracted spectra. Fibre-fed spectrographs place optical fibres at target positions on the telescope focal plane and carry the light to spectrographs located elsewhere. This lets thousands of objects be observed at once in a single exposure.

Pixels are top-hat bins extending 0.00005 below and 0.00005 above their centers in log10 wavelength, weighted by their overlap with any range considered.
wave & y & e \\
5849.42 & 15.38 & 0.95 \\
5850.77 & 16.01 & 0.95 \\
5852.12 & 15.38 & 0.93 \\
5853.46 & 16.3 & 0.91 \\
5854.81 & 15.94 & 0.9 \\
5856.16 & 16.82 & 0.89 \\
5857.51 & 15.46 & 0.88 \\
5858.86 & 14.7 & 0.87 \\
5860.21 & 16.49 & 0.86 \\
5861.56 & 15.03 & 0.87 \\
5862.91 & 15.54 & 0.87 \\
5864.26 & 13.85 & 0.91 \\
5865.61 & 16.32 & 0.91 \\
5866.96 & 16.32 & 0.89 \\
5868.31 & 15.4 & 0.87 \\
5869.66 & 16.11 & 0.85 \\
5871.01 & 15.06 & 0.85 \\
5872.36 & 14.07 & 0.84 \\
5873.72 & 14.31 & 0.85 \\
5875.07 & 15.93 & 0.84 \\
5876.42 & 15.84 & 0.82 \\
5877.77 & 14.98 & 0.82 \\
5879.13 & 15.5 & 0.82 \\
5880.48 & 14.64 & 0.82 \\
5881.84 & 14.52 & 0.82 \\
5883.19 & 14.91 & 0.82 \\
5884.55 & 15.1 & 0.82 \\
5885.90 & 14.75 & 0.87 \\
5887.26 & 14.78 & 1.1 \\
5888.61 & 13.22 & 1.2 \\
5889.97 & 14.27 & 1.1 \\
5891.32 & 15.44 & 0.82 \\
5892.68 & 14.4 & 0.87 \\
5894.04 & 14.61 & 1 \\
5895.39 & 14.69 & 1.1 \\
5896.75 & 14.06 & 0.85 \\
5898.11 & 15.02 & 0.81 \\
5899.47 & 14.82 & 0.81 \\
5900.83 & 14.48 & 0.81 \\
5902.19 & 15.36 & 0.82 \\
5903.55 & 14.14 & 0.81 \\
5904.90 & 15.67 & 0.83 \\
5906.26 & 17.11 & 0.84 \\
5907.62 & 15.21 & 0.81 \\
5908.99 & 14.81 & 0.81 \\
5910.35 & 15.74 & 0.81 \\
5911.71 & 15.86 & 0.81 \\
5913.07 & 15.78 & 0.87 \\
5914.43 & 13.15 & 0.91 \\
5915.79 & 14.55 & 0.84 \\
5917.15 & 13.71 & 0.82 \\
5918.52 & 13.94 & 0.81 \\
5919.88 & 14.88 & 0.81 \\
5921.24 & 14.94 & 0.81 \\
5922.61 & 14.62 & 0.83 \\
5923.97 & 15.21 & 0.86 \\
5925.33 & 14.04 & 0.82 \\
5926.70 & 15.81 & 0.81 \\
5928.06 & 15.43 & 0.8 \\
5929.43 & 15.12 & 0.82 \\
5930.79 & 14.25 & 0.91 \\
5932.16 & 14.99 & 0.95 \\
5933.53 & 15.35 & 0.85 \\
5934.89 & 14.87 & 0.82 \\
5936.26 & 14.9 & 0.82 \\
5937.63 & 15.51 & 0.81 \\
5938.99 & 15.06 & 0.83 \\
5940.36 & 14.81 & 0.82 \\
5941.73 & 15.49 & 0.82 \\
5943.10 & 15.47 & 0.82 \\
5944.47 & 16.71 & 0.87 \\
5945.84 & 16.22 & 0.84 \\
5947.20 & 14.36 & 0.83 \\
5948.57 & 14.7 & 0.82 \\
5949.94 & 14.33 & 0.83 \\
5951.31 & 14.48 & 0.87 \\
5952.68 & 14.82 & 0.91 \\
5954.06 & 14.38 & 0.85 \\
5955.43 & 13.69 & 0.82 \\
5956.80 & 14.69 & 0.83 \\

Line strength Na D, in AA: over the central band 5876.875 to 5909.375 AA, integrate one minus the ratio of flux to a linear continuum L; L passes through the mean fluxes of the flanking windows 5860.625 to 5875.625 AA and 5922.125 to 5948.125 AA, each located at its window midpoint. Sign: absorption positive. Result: 0.8 AA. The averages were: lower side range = 15.3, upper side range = 15.2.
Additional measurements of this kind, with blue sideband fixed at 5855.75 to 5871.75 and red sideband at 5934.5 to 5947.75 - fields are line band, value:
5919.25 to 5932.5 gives 0.4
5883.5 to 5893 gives 0.6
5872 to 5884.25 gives 0.4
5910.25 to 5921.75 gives 0.6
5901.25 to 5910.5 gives 0.0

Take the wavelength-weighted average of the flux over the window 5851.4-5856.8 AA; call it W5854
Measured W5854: 16.1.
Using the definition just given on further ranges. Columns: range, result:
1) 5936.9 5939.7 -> 15.3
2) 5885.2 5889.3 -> 14.3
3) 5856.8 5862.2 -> 15.4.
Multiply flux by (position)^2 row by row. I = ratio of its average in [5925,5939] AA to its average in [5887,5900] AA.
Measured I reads 1.1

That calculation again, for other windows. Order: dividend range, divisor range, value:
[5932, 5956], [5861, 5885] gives 1.01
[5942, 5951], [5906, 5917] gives 1.02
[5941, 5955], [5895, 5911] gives 1.01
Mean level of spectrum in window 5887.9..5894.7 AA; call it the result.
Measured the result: 14.4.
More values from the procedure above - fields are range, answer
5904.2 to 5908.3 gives 16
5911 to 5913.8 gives 15.8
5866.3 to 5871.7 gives 15.7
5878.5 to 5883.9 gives 14.9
